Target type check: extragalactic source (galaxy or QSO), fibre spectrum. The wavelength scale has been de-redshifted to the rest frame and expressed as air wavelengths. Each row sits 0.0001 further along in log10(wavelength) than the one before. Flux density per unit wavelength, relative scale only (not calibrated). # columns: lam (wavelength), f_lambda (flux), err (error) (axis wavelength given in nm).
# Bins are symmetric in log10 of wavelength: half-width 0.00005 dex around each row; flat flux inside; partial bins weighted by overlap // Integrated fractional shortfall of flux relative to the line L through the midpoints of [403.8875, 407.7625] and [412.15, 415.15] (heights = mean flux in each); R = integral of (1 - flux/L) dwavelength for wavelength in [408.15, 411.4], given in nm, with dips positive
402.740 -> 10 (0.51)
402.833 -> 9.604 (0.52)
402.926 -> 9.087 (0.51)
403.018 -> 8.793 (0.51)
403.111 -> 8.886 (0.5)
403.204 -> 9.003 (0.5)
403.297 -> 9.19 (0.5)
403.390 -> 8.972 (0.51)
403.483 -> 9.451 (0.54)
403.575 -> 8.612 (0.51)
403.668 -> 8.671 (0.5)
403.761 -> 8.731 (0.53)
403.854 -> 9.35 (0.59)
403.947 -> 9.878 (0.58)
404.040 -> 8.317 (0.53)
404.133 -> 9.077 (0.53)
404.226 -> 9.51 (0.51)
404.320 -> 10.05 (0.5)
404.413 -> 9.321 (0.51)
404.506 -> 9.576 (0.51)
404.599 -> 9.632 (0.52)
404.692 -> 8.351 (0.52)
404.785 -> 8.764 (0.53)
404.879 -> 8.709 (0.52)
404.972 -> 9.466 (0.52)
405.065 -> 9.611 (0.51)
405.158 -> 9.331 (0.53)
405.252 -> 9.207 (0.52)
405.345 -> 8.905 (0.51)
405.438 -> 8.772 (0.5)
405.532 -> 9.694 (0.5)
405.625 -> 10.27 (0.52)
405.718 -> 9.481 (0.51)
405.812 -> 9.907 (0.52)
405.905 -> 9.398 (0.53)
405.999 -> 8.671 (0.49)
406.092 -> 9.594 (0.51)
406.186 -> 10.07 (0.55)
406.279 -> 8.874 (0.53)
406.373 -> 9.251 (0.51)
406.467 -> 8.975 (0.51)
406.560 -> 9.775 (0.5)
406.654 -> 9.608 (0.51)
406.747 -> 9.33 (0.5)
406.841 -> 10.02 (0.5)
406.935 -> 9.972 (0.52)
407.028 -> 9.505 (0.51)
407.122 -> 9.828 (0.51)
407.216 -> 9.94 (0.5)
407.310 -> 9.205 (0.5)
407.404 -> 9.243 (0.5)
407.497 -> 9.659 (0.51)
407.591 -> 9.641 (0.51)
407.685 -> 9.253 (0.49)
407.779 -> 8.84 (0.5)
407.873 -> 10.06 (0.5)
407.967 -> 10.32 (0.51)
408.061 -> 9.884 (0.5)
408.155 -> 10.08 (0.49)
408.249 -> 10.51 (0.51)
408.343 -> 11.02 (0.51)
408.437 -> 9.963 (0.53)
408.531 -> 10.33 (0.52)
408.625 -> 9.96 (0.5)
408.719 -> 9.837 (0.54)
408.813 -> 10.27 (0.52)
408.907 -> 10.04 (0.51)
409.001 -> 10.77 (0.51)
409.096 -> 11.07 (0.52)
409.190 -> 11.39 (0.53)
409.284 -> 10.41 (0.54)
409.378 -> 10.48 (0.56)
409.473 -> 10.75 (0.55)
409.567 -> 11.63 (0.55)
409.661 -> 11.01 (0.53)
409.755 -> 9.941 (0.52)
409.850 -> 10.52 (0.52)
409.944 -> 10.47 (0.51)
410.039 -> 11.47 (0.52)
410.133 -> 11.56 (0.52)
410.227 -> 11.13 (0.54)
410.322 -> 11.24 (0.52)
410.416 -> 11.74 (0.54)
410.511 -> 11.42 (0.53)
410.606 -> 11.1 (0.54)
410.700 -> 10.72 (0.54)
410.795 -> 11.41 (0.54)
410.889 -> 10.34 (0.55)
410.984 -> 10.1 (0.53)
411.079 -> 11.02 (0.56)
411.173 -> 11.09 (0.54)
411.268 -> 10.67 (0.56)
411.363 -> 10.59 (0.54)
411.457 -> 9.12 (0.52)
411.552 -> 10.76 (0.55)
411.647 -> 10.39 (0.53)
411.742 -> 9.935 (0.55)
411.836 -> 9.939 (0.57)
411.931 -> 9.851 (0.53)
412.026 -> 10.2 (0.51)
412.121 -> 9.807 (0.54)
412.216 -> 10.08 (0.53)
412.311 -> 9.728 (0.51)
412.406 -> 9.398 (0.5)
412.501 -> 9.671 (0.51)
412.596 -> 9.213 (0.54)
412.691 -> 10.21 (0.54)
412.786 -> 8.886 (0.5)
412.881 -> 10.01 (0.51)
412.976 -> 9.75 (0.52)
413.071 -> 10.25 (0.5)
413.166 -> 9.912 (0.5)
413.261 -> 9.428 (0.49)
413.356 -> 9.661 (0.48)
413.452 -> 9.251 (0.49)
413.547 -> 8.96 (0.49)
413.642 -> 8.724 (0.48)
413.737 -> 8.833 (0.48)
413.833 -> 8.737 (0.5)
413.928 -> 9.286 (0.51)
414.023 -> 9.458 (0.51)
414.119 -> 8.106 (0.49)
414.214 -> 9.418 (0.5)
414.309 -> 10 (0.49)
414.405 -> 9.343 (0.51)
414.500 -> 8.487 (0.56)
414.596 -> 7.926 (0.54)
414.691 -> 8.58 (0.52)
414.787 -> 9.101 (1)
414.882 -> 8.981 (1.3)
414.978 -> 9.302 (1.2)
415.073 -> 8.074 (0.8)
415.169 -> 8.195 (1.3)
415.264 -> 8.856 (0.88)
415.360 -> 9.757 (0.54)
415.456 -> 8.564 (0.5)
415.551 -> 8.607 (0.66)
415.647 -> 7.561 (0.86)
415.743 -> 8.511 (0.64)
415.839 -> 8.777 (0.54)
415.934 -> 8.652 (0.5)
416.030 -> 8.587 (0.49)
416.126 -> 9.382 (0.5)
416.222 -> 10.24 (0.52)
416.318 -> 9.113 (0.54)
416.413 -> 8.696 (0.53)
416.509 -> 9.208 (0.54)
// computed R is -0.500 nm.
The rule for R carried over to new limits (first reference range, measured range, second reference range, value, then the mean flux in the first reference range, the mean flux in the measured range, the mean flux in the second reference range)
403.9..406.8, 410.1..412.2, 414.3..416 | -0.39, 9.34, 10.6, 8.71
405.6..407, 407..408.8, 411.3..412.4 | -0.03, 9.54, 9.86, 10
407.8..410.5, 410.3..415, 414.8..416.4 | -0.06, 10.6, 9.79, 8.83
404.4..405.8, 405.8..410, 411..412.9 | -0.17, 9.29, 9.99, 10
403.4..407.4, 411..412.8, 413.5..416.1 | -0.22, 9.34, 10.1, 8.8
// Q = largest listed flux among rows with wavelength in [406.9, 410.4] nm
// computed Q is 11.63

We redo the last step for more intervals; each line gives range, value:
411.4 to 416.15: 10.76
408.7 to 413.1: 11.74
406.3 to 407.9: 10.06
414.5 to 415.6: 9.757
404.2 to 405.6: 10.05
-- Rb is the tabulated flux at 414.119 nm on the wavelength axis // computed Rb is 8.106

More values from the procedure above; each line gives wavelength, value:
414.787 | 9.101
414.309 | 10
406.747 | 9.33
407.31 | 9.205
